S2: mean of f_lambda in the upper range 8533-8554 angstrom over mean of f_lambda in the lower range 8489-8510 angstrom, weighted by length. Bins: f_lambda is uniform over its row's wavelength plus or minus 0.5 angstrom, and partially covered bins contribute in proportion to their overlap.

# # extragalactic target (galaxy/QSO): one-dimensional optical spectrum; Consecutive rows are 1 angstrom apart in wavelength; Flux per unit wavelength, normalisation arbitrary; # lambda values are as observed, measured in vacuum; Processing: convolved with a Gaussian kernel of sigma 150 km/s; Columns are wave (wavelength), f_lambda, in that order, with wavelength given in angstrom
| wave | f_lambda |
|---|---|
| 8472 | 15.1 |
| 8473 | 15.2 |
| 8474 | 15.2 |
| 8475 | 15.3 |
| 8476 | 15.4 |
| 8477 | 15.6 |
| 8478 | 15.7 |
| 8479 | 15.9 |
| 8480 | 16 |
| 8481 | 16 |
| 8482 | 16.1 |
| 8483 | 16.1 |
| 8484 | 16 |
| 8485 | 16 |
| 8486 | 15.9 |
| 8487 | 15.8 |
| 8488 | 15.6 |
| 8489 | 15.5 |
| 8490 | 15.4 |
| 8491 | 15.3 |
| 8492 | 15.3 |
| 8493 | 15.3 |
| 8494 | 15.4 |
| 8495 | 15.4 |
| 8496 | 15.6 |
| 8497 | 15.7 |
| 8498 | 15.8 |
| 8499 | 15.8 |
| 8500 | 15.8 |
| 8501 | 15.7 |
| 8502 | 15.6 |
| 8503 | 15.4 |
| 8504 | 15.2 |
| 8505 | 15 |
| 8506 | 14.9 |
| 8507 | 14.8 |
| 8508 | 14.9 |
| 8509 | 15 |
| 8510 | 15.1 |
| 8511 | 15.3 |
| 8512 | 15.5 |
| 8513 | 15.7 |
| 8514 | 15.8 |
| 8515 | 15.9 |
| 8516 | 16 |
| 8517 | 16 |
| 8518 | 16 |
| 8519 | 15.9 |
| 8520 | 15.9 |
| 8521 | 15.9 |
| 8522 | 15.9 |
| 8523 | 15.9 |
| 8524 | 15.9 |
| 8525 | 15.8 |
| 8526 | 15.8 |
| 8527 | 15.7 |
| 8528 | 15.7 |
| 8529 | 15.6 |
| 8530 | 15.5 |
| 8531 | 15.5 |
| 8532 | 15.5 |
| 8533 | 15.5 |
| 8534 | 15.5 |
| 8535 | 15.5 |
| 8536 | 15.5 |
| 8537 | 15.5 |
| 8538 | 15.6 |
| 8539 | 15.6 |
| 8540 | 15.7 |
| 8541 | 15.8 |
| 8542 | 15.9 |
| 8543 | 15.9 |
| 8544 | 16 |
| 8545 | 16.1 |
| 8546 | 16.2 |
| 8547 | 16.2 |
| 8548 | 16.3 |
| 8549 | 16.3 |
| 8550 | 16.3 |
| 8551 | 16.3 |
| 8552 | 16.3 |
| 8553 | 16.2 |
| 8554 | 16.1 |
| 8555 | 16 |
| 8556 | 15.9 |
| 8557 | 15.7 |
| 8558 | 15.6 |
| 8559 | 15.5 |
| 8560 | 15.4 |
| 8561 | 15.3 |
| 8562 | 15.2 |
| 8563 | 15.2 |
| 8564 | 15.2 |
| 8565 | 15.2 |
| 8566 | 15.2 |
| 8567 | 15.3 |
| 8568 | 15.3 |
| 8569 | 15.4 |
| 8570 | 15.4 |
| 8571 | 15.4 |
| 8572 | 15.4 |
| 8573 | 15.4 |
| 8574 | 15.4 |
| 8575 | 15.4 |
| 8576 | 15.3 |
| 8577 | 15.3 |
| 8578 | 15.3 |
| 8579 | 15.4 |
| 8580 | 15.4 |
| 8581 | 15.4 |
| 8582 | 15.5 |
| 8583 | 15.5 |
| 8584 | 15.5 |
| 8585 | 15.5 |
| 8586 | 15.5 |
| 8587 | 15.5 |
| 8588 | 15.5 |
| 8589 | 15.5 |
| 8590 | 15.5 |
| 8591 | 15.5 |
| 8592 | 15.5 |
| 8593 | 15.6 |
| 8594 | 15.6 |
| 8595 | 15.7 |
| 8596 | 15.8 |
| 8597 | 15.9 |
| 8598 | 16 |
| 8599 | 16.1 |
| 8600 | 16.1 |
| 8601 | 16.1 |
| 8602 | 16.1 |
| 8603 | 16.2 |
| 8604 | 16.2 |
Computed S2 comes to 1.04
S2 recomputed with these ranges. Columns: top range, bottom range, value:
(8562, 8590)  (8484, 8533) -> 0.99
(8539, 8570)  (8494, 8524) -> 1.01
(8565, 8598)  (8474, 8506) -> 0.99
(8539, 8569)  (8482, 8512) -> 1.02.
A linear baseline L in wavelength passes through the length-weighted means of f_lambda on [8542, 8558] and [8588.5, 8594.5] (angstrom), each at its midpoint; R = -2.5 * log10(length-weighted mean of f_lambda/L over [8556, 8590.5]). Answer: 0.03 mag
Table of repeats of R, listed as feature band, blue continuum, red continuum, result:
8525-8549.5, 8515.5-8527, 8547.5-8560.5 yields 0.01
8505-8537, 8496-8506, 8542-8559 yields 0.01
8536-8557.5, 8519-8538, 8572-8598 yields -0.02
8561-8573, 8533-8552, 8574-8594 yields 0.02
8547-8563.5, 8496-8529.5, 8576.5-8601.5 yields -0.02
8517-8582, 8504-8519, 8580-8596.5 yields -0.01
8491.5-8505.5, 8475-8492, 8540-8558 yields 0.02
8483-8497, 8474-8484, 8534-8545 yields 0.01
